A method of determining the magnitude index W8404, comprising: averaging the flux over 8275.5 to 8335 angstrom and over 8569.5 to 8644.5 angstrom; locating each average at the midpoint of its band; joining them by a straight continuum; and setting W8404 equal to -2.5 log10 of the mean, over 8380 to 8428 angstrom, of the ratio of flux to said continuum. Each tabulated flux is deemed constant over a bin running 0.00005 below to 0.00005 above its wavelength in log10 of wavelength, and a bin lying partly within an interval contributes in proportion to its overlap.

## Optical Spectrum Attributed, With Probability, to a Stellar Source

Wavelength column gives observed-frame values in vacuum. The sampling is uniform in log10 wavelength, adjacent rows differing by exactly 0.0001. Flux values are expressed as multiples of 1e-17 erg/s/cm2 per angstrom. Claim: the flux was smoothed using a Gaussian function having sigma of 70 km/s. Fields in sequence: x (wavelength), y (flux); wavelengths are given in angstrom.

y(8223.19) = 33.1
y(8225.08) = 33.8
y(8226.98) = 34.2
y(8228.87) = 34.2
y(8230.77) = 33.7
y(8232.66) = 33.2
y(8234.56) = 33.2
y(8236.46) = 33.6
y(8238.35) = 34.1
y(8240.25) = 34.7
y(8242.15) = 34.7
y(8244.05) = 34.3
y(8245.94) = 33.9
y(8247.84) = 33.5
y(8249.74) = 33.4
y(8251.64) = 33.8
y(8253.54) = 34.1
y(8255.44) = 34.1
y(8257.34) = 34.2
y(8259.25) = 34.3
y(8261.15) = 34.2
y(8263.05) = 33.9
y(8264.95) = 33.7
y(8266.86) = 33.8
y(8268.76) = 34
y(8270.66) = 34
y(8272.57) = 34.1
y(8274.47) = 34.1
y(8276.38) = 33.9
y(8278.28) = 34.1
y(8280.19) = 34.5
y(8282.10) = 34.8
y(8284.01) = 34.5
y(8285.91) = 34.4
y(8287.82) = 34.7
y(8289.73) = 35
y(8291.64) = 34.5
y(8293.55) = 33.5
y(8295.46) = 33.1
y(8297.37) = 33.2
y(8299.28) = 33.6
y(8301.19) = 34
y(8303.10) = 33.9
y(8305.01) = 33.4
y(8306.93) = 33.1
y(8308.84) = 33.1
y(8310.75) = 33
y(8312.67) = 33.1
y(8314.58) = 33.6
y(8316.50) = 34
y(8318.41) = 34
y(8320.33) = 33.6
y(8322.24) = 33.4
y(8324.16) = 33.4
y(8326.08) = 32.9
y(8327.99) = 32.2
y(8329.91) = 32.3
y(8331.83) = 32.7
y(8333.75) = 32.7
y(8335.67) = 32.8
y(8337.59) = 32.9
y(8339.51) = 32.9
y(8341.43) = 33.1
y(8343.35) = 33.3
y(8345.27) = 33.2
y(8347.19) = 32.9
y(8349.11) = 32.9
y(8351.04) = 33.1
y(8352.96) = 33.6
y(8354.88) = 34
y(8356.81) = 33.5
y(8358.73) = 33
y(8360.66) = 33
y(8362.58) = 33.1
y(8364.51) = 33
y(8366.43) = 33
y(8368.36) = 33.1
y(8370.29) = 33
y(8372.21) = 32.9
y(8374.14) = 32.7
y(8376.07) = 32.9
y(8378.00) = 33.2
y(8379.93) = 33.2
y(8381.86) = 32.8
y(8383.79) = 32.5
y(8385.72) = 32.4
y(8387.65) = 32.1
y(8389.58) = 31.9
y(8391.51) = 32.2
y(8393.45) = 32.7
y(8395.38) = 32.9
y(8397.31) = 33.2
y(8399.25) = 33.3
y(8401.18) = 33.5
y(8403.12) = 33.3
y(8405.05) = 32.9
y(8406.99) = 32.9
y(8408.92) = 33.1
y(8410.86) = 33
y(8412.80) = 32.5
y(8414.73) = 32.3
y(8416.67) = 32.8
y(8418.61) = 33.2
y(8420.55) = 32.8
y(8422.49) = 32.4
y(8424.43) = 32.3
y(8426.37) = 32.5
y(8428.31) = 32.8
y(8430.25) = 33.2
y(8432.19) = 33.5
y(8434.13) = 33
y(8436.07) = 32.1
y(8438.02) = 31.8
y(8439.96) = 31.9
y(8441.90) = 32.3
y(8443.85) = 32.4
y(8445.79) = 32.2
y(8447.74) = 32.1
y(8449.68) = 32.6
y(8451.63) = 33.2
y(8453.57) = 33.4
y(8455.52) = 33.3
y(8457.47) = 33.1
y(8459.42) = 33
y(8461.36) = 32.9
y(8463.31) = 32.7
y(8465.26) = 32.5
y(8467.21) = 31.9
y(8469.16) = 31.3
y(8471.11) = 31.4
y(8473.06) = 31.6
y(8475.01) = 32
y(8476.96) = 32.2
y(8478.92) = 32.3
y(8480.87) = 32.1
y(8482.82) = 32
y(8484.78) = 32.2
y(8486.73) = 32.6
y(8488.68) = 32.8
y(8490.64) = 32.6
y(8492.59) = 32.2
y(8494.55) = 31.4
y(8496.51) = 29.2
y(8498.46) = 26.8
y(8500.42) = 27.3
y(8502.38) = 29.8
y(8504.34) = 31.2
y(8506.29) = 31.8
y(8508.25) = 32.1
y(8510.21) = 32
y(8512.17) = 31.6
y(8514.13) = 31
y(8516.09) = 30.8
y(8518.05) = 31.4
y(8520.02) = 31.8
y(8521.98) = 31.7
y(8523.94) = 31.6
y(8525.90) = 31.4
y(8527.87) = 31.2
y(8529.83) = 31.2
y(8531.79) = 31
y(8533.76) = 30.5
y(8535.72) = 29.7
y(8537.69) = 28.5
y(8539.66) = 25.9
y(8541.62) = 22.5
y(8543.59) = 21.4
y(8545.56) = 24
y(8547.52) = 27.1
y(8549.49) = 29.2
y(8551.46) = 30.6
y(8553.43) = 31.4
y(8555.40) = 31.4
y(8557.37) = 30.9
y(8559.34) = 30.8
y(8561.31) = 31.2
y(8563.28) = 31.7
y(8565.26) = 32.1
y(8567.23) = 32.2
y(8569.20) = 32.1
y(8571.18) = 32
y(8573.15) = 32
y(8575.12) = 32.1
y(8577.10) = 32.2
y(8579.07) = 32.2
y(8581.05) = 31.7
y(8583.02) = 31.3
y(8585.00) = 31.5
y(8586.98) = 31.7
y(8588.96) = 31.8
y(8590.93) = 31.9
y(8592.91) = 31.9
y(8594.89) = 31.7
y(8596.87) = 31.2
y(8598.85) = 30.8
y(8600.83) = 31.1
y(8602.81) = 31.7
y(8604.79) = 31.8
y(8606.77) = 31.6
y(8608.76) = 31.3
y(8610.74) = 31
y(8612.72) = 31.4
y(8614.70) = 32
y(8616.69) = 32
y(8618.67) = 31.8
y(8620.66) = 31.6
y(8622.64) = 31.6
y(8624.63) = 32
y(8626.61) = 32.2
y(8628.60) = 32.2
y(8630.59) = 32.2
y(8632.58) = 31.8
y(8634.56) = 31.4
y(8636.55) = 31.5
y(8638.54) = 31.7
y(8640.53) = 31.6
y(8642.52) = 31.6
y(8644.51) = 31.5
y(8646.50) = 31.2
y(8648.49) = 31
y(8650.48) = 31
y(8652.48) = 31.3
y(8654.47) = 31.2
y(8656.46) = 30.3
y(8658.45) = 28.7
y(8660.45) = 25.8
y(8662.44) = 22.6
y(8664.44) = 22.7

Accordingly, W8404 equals 0.01 mag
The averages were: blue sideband 33.6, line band 32.7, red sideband 31.7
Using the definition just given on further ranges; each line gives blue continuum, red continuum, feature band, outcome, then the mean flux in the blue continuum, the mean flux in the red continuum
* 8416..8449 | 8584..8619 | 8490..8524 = 0.04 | 32.5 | 31.6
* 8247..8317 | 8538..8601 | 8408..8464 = -0.02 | 33.9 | 30.3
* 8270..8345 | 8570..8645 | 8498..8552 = 0.10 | 33.6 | 31.7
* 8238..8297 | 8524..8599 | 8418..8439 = -0.02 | 34.1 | 30.4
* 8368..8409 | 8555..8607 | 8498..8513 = 0.06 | 32.8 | 31.7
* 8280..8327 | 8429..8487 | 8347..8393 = 0.01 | 33.8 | 32.4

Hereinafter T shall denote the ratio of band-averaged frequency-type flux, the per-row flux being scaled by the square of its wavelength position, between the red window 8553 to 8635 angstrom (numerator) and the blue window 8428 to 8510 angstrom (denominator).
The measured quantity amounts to 1.02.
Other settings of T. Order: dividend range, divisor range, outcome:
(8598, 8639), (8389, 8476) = 1.01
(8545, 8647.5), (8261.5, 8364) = 1.00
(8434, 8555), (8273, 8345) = 0.96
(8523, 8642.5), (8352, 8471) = 0.98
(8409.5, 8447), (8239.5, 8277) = 1.00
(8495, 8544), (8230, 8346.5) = 0.94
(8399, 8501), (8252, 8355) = 0.99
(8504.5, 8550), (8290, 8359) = 0.93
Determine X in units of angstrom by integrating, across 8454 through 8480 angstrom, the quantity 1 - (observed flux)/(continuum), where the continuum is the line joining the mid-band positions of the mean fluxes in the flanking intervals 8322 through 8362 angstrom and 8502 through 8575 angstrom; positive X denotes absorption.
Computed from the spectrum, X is -0.9 angstrom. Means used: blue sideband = 33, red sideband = 30.3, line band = 32.3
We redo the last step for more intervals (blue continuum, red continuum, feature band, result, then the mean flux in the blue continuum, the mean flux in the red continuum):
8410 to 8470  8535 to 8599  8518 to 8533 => -0.2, 32.6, 30.3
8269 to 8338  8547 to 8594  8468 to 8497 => 0.2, 33.6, 31.4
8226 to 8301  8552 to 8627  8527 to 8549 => 3.1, 34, 31.6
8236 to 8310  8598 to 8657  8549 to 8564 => 0.5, 34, 31.5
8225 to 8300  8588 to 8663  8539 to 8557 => 2.6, 34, 31.1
